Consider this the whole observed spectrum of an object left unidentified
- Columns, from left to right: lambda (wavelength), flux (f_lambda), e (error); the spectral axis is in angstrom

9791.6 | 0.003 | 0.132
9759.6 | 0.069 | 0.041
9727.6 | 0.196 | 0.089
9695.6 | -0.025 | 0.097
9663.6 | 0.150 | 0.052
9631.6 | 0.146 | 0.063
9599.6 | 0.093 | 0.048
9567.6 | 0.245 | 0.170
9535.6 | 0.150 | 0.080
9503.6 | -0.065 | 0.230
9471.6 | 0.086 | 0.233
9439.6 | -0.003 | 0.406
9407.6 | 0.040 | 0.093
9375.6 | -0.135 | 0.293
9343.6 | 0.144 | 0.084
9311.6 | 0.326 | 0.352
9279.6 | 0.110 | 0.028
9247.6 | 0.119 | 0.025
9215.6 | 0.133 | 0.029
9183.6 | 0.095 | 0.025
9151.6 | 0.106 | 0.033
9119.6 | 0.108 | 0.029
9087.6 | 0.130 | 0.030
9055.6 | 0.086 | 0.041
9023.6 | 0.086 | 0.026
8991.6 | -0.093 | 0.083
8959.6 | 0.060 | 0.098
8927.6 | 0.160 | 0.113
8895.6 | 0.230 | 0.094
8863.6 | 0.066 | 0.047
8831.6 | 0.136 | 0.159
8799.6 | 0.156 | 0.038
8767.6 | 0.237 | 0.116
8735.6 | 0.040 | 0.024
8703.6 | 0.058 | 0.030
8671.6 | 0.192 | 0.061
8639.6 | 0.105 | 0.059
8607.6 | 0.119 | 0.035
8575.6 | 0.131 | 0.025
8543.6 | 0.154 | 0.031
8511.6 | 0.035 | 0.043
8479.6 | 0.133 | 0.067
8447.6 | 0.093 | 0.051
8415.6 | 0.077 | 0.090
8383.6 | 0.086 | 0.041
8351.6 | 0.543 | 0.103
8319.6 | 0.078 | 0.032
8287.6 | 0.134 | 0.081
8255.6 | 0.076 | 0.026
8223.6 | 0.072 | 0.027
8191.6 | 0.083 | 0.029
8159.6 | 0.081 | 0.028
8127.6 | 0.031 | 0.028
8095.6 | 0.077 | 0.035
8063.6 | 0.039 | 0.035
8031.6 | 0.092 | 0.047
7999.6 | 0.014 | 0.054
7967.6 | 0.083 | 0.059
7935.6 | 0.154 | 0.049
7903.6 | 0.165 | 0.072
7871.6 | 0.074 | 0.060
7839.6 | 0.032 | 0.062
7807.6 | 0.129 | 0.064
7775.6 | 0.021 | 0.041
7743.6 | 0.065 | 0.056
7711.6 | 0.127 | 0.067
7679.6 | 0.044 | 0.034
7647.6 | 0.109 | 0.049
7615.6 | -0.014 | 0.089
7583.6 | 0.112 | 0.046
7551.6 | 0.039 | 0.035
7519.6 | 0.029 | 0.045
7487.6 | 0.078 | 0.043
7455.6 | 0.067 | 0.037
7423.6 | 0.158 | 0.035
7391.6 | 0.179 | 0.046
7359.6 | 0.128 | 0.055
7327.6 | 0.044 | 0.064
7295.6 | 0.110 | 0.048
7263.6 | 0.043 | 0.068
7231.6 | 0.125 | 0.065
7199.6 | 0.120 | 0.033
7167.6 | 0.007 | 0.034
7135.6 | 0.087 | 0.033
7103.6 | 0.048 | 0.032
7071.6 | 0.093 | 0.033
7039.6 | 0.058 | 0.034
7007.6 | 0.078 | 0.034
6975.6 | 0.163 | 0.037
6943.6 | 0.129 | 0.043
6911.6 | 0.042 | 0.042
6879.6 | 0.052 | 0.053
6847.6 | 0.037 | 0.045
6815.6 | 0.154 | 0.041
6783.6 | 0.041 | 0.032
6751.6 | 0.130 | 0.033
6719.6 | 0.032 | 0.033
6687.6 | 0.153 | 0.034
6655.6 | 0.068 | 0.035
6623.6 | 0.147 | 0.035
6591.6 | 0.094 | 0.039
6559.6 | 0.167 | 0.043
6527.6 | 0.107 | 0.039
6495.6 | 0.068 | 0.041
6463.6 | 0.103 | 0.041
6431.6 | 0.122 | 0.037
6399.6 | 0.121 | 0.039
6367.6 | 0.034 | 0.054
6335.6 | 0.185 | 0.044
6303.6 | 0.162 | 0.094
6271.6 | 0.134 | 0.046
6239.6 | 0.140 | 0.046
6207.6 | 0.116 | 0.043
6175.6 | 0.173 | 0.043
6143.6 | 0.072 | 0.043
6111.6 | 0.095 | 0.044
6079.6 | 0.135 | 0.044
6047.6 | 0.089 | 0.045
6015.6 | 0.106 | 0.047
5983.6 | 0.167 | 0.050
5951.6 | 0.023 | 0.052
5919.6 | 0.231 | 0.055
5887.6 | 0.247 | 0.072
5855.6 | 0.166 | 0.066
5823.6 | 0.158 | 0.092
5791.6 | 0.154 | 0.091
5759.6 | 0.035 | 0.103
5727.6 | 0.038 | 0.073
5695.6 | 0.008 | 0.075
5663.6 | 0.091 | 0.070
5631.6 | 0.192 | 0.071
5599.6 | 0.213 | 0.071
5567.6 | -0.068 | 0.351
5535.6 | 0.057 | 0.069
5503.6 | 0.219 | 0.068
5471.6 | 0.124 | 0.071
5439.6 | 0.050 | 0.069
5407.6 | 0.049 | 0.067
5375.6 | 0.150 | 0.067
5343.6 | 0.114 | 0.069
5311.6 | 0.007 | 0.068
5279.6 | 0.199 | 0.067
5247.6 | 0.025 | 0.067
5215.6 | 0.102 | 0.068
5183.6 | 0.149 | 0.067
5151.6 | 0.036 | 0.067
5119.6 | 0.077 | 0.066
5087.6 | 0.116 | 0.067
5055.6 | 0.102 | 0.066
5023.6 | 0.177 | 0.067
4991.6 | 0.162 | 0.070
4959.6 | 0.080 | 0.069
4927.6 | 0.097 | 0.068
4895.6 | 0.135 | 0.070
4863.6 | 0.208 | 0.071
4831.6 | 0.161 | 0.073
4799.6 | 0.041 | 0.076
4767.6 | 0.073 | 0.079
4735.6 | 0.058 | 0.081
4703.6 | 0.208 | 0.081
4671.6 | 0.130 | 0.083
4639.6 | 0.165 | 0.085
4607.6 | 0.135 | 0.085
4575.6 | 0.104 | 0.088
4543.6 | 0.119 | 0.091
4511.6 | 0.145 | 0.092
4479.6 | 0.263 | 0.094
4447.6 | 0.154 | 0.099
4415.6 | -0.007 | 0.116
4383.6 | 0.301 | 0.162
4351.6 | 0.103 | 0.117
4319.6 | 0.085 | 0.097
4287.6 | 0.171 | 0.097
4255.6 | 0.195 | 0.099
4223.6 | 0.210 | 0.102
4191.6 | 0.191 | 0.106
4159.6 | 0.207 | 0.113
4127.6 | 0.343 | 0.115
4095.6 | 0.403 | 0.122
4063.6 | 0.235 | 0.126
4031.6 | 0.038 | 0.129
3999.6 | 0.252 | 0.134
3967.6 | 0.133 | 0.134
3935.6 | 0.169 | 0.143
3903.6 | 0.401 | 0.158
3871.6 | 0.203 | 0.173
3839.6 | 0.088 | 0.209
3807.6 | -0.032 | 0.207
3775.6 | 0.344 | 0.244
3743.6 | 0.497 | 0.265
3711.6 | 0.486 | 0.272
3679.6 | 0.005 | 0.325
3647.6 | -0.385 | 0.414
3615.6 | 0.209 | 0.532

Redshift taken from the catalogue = 1.238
